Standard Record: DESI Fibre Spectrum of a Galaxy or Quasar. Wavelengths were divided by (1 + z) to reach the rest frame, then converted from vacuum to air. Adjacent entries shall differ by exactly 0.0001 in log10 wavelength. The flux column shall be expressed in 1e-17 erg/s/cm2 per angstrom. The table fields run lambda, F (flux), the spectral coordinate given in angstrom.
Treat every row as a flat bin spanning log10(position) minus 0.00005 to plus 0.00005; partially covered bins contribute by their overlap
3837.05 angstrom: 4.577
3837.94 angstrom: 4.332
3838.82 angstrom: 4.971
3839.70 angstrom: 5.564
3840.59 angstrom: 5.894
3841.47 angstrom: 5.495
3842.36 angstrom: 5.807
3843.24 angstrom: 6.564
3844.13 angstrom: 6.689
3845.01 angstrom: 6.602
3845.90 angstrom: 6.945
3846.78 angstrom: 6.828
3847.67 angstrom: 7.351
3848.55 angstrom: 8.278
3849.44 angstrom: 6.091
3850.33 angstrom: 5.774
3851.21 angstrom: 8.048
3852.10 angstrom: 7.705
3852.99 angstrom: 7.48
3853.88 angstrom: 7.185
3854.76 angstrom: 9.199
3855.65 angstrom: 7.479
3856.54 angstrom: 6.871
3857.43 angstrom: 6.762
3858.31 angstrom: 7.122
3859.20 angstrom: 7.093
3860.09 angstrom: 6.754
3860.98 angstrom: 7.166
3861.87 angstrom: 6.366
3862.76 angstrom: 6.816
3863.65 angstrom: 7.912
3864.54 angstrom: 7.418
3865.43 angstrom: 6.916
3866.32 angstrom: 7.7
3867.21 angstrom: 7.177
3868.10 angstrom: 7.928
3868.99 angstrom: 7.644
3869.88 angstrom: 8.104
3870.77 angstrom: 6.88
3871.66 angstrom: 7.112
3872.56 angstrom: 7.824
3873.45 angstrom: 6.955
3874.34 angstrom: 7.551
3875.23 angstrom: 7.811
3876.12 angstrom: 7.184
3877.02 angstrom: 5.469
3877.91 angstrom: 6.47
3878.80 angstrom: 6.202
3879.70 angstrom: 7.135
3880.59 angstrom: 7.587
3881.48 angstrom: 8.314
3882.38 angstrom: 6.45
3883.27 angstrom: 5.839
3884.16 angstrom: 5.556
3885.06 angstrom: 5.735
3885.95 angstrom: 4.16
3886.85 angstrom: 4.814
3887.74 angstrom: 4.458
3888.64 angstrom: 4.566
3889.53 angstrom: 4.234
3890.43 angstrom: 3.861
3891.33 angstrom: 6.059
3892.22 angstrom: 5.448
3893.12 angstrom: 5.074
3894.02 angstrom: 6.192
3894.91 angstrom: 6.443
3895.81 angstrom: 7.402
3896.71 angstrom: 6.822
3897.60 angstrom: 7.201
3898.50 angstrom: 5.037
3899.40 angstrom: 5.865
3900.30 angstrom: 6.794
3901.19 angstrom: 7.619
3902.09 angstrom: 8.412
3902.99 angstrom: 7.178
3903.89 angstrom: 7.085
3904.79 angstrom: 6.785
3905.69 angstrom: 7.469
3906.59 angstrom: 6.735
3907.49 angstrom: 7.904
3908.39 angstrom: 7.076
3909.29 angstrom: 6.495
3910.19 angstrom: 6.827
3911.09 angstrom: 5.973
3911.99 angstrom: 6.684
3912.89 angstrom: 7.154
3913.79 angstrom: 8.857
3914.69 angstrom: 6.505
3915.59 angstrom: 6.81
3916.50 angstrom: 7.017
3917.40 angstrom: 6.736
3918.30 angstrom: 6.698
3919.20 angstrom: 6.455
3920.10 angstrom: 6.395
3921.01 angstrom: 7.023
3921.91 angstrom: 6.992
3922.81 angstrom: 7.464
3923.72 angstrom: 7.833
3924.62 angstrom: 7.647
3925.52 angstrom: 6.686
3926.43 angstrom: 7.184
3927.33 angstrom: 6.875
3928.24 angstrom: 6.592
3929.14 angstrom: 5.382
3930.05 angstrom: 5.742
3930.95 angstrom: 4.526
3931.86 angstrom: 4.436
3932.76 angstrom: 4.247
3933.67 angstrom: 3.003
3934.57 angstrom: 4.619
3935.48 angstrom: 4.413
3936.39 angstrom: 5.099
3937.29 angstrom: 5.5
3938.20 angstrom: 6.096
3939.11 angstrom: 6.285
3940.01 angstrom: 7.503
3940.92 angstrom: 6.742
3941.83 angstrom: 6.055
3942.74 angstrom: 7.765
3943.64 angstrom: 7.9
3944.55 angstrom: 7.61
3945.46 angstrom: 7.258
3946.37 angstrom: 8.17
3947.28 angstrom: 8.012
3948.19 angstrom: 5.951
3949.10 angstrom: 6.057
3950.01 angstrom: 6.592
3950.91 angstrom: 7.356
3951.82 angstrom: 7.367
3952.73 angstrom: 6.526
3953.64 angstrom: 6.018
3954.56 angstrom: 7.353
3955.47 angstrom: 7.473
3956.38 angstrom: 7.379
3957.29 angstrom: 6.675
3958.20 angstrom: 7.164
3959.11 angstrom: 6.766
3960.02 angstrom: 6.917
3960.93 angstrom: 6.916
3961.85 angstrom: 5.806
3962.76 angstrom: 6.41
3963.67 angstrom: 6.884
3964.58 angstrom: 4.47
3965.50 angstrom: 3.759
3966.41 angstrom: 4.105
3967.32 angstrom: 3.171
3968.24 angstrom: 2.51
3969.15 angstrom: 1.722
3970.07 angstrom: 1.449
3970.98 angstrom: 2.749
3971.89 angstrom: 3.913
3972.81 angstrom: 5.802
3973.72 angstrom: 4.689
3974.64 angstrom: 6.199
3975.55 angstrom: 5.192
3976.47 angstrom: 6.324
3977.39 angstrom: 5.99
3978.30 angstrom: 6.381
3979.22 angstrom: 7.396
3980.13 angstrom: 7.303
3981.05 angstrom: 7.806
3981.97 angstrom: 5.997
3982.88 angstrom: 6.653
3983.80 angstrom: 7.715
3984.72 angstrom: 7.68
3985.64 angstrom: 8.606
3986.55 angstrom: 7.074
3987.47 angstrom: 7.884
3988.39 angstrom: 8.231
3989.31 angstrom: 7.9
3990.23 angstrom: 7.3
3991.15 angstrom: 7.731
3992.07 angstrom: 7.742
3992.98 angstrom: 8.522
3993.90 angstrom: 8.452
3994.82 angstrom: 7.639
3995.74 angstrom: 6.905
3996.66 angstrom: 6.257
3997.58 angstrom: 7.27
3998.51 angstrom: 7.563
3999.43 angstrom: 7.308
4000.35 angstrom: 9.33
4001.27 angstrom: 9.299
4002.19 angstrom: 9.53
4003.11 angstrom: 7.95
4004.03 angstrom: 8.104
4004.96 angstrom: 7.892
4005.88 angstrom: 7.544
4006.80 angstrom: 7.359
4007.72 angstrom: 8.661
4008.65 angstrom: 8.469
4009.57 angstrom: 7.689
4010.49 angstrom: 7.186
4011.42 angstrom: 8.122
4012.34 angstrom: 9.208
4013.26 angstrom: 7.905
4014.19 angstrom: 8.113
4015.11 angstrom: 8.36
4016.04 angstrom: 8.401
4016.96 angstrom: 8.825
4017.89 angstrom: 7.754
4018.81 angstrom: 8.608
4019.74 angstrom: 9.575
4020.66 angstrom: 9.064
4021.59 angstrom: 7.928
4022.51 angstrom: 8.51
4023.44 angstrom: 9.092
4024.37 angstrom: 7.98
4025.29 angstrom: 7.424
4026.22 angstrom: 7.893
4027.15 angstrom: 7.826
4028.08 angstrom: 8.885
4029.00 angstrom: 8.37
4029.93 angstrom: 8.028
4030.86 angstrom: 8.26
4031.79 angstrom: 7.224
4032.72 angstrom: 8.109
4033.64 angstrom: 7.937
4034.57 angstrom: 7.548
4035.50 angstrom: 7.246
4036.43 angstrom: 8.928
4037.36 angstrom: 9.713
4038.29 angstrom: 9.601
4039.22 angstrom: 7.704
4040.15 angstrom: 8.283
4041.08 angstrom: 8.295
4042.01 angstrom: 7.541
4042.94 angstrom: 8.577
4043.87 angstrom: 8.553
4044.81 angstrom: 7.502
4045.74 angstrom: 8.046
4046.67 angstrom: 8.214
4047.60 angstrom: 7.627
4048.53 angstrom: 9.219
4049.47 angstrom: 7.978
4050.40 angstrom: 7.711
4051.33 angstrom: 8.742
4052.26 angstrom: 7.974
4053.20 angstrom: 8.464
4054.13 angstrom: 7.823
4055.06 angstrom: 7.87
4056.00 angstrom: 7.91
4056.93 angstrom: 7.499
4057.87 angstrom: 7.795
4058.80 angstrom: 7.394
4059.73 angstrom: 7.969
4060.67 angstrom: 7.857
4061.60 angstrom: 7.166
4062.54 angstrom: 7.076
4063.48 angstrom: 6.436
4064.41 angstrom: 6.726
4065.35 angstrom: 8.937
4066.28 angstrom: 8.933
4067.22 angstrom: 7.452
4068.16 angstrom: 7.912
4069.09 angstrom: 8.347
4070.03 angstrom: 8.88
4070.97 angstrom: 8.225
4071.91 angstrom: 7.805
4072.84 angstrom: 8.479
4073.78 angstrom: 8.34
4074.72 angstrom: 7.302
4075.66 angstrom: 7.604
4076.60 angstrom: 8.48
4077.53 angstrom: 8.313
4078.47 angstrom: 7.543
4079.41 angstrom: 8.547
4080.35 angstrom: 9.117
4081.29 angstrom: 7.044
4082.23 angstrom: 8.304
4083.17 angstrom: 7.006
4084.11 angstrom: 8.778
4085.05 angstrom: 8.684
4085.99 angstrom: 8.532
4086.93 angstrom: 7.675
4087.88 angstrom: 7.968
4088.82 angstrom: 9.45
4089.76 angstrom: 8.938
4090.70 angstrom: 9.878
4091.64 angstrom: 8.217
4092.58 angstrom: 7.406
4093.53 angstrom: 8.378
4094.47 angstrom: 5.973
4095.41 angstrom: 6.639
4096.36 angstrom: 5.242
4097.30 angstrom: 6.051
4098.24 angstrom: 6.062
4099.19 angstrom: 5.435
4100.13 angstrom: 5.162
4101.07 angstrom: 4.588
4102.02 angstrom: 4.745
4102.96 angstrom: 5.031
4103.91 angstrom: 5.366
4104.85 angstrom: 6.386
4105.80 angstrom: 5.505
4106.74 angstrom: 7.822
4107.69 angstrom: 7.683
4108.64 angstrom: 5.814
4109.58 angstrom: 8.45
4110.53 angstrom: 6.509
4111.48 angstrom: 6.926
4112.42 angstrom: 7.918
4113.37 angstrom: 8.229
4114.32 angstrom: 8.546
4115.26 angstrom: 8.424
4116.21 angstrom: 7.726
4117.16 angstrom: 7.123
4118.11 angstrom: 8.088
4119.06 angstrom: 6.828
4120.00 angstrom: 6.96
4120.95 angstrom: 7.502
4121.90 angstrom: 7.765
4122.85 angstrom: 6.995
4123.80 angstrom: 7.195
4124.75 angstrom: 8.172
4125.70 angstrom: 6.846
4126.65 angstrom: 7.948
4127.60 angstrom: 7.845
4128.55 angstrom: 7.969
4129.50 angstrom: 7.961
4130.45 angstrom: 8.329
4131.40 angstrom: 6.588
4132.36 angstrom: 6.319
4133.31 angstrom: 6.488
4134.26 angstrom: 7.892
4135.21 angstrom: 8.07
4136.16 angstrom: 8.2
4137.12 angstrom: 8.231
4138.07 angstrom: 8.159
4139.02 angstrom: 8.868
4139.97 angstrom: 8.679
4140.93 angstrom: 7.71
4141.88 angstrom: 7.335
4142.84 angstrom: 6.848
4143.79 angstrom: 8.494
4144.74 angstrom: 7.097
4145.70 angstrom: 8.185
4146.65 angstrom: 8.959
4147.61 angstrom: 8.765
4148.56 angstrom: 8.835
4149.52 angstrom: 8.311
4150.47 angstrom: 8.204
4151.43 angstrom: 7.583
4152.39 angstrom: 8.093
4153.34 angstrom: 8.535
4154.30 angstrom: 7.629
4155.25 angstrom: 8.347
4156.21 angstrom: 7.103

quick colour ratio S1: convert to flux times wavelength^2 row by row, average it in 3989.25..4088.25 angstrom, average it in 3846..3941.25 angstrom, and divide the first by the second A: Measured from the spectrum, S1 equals 1.3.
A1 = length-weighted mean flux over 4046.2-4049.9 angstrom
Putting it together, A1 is 8.26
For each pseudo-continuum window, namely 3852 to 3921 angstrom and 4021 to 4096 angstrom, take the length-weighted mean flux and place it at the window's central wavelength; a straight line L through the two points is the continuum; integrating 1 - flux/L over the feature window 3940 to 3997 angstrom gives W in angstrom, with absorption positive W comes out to 7.0 angstrom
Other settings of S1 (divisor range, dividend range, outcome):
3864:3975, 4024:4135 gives 1.32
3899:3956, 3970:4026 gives 1.17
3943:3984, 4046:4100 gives 1.37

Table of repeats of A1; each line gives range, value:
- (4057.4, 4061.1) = 7.76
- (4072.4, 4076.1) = 7.92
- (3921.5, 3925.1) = 7.49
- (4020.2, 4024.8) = 8.51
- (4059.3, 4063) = 7.5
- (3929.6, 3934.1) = 4.4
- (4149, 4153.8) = 8.15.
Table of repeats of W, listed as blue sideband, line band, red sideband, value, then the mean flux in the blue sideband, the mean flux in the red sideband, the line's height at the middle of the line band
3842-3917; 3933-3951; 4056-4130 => 1.6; 6.77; 7.49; 6.98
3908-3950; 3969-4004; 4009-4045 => 3.1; 6.49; 8.26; 7.52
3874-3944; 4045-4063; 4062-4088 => -0.2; 6.36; 8.01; 7.8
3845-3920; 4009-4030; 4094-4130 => -4.5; 6.78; 6.88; 6.84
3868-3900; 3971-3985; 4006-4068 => 2.3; 6.3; 8.1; 7.41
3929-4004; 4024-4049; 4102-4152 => -4.5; 6.43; 7.54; 6.91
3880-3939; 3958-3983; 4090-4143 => 4.6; 6.25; 7.21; 6.53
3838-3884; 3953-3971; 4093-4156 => 4.4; 6.96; 7.34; 7.11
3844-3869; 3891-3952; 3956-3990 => -0.7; 7.22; 5.94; 6.51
